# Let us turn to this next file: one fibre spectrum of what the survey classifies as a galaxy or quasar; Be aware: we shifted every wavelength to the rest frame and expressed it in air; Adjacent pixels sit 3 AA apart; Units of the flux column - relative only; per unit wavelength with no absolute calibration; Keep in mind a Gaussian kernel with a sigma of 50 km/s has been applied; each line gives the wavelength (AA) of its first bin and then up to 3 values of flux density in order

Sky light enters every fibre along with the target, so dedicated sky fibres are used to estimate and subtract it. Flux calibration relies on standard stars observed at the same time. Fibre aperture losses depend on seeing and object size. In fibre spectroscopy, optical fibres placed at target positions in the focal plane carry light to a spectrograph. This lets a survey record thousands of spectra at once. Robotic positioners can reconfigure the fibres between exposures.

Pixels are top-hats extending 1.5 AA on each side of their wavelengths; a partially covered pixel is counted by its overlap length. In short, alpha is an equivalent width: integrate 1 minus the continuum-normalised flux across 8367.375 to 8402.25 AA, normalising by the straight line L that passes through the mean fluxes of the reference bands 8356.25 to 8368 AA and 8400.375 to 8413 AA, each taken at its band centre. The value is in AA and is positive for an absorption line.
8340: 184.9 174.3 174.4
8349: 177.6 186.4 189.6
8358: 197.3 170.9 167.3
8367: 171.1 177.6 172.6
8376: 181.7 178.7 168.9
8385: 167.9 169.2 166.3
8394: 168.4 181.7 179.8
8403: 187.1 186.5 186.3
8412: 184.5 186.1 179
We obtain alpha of 1.4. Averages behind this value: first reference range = 177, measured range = 174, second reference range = 186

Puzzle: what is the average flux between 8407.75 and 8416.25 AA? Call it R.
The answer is 186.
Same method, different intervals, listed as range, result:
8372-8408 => 176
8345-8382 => 178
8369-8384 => 176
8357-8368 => 176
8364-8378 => 175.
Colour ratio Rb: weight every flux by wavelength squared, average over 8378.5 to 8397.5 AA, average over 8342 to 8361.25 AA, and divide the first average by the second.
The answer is 0.94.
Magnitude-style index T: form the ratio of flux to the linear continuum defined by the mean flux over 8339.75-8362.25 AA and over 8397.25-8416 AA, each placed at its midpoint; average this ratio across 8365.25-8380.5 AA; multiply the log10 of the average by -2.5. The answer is 0.04 mag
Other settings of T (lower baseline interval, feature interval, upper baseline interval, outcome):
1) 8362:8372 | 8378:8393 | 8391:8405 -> 0.04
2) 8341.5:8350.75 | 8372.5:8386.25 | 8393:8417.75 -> 0.03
